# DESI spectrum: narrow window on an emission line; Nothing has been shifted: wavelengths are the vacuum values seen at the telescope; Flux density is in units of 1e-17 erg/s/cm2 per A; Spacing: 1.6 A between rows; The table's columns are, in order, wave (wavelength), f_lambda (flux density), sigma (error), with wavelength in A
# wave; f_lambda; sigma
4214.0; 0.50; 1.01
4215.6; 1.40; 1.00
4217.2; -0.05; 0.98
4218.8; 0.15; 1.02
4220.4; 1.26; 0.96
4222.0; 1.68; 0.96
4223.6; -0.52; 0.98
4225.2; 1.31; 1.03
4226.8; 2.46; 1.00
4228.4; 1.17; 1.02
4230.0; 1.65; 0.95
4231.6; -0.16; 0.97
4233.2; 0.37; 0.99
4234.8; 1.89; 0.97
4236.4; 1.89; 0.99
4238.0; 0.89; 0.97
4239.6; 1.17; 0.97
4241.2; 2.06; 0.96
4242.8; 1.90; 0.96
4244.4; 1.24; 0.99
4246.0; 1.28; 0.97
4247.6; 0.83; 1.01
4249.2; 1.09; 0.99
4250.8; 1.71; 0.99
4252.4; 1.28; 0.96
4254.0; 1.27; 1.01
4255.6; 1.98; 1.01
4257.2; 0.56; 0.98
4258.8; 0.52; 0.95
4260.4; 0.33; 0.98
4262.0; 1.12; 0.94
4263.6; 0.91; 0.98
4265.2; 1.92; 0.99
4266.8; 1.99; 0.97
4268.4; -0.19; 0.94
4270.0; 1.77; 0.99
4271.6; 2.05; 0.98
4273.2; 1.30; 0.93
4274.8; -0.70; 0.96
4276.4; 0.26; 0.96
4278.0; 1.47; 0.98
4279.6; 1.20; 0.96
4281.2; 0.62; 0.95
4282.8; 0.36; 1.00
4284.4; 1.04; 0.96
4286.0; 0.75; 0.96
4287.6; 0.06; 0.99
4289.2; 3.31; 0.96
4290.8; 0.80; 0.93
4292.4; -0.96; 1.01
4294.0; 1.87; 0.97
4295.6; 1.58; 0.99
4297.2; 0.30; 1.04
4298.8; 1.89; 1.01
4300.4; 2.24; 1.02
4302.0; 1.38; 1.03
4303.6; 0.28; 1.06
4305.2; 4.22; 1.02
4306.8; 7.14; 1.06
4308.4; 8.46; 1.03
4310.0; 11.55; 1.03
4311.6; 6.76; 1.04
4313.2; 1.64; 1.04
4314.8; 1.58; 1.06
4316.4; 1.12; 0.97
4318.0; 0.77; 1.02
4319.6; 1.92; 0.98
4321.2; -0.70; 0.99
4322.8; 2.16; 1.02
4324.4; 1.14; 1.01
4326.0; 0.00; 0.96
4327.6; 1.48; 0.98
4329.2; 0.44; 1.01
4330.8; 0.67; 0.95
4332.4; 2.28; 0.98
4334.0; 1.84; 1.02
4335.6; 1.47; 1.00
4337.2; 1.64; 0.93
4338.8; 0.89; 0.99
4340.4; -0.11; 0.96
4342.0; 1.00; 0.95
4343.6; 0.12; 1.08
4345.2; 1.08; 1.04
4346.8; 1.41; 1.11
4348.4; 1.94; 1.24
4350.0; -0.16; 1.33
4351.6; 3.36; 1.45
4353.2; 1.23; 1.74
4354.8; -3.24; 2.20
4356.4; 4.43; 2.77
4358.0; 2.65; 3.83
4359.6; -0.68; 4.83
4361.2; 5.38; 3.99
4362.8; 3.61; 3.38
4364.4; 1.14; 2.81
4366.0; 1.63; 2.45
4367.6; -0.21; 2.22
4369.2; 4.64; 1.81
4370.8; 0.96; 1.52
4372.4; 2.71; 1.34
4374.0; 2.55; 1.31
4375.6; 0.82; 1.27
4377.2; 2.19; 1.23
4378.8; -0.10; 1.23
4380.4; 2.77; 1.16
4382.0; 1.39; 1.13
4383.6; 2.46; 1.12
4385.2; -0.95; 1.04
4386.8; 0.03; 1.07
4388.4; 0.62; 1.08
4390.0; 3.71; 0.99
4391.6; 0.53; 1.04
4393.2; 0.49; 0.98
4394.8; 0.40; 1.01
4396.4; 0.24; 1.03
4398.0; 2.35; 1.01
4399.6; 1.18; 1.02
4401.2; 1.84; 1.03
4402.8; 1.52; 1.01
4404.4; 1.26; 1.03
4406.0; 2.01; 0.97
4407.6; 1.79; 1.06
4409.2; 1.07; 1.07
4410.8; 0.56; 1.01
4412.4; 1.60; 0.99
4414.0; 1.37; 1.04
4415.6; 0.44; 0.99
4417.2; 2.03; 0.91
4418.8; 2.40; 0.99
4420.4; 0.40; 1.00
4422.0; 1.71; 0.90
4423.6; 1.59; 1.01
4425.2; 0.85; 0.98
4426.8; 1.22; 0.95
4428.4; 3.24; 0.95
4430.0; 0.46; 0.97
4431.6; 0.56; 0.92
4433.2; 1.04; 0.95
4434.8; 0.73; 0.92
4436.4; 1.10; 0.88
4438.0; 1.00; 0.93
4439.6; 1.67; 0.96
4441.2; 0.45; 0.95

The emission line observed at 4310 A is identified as [O II]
